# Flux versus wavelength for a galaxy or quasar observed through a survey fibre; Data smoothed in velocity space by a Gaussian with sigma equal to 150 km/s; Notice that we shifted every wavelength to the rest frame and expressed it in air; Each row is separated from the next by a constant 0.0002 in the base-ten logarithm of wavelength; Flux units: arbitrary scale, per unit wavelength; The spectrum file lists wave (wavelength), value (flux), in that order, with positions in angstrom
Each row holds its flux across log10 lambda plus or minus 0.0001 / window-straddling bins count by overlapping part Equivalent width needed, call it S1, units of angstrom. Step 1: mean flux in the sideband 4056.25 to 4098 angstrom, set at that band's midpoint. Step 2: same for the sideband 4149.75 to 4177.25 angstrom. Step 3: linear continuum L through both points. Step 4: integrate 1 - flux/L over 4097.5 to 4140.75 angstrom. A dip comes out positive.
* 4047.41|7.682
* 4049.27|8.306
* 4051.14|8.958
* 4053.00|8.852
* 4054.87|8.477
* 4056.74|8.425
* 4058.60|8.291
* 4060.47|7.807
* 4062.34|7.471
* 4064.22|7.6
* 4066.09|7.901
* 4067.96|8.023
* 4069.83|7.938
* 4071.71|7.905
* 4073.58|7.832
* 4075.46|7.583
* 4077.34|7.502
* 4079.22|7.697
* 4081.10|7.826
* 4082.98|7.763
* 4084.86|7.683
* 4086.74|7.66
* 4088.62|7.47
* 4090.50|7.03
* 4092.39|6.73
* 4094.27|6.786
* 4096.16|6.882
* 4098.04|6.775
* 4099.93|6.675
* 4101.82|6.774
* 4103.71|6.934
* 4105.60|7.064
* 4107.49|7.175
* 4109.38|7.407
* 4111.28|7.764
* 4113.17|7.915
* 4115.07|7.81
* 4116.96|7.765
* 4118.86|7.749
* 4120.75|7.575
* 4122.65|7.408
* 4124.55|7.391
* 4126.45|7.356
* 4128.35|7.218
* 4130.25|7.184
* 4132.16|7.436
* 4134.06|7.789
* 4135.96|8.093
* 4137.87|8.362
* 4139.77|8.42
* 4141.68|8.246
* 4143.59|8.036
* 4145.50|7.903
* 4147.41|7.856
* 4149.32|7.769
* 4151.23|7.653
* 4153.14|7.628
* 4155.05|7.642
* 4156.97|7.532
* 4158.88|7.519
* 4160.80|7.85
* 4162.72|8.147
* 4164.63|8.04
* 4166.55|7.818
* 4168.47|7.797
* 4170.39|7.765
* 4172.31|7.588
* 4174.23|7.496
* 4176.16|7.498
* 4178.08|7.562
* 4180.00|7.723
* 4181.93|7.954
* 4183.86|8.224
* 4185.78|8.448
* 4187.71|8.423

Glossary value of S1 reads 1.0 angstrom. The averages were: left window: 7.6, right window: 7.71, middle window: 7.49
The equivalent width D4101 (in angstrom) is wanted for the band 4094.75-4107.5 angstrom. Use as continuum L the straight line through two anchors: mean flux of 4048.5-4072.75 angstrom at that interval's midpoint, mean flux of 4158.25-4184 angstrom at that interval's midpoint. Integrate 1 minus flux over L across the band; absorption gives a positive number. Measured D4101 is 1.81 angstrom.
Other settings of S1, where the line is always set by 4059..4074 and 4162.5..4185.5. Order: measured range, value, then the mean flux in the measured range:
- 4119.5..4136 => 0.7 angstrom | 7.47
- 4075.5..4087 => 0.2 angstrom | 7.68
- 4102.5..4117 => 0.7 angstrom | 7.45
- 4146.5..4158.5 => 0.2 angstrom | 7.68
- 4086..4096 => 0.9 angstrom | 7.11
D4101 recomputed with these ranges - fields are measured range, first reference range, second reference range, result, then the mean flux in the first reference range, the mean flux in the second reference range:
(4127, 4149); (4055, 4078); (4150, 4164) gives -0.29 angstrom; 7.88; 7.72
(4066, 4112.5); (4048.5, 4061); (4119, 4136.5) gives 3.65 angstrom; 8.47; 7.5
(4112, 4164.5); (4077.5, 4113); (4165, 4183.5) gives -1.77 angstrom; 7.25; 7.71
